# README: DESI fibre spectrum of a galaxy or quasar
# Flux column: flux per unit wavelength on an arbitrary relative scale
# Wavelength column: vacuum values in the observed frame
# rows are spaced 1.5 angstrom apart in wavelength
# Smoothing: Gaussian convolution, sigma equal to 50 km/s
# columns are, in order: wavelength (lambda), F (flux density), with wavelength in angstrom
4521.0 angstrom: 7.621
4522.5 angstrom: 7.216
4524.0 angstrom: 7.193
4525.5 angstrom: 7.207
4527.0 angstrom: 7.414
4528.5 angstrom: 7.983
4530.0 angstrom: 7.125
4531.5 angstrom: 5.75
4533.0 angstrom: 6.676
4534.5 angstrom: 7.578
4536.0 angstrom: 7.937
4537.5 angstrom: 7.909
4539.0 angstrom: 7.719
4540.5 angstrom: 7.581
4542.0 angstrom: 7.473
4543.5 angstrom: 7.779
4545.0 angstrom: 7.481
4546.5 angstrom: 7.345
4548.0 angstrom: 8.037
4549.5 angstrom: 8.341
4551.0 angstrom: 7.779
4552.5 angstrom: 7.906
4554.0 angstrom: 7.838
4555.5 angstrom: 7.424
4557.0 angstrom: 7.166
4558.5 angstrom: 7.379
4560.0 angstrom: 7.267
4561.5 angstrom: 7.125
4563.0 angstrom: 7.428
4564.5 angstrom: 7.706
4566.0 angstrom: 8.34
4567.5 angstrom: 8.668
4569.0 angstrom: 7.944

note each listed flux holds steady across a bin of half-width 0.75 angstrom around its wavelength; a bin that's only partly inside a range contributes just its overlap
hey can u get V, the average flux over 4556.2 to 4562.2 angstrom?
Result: 7.24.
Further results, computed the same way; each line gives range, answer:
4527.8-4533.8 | 6.88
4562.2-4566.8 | 7.83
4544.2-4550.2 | 7.8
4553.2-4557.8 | 7.48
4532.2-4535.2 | 7.1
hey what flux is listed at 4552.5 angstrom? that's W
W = 7.906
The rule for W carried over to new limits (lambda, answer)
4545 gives 7.481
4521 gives 7.621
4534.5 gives 7.578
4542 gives 7.473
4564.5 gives 7.706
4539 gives 7.719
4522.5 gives 7.216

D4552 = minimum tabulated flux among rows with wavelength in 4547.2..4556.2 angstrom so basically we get 7.424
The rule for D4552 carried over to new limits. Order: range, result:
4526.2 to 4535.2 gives 5.75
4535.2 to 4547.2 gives 7.345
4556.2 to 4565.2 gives 7.125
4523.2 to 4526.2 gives 7.193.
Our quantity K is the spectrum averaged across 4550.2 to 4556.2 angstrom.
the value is 7.74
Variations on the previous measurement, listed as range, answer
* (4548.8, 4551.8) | 8.05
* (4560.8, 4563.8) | 7.29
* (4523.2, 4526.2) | 7.2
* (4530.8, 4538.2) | 7.17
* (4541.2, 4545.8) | 7.58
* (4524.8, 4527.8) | 7.32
